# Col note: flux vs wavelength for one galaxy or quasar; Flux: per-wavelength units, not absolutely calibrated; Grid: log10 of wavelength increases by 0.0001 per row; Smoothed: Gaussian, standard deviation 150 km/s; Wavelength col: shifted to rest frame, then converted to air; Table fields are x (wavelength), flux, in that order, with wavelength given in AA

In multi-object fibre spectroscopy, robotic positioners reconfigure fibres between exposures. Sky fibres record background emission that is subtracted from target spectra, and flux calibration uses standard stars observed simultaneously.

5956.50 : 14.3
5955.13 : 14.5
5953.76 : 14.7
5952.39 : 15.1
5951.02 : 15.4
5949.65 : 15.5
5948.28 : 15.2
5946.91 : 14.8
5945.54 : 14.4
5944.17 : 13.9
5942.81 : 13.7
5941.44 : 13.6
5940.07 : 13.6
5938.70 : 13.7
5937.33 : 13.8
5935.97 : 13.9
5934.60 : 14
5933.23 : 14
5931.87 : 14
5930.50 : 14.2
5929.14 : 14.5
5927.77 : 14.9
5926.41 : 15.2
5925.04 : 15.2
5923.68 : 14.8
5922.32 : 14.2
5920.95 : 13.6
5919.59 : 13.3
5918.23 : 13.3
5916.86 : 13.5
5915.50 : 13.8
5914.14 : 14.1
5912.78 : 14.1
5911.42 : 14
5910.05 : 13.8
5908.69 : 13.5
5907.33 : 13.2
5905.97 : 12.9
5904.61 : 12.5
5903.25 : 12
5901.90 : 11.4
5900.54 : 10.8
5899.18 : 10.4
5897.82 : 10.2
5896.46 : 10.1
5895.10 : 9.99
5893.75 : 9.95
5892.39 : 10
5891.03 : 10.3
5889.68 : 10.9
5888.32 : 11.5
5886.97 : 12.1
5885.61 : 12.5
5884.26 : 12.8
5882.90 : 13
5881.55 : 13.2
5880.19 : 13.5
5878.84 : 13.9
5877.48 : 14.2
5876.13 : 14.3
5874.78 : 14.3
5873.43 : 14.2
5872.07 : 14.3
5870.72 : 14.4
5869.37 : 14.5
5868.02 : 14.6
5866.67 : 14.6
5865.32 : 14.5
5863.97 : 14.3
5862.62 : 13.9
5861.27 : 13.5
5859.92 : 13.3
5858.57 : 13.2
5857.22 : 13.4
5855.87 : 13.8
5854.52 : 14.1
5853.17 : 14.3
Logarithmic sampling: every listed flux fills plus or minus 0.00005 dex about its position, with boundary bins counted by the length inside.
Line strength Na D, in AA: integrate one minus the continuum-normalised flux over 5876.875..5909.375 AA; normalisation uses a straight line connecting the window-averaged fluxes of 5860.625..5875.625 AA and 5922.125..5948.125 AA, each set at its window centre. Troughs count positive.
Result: 5.5 AA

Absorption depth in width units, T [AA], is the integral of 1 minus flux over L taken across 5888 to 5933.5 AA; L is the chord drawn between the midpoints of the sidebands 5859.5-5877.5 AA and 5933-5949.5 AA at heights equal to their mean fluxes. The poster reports 4.4 AA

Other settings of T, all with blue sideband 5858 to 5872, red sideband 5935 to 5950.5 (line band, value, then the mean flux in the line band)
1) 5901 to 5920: 1.3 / 13.2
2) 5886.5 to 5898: 2.9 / 10.6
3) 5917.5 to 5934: -0.1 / 14.3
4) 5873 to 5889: 1.0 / 13.3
